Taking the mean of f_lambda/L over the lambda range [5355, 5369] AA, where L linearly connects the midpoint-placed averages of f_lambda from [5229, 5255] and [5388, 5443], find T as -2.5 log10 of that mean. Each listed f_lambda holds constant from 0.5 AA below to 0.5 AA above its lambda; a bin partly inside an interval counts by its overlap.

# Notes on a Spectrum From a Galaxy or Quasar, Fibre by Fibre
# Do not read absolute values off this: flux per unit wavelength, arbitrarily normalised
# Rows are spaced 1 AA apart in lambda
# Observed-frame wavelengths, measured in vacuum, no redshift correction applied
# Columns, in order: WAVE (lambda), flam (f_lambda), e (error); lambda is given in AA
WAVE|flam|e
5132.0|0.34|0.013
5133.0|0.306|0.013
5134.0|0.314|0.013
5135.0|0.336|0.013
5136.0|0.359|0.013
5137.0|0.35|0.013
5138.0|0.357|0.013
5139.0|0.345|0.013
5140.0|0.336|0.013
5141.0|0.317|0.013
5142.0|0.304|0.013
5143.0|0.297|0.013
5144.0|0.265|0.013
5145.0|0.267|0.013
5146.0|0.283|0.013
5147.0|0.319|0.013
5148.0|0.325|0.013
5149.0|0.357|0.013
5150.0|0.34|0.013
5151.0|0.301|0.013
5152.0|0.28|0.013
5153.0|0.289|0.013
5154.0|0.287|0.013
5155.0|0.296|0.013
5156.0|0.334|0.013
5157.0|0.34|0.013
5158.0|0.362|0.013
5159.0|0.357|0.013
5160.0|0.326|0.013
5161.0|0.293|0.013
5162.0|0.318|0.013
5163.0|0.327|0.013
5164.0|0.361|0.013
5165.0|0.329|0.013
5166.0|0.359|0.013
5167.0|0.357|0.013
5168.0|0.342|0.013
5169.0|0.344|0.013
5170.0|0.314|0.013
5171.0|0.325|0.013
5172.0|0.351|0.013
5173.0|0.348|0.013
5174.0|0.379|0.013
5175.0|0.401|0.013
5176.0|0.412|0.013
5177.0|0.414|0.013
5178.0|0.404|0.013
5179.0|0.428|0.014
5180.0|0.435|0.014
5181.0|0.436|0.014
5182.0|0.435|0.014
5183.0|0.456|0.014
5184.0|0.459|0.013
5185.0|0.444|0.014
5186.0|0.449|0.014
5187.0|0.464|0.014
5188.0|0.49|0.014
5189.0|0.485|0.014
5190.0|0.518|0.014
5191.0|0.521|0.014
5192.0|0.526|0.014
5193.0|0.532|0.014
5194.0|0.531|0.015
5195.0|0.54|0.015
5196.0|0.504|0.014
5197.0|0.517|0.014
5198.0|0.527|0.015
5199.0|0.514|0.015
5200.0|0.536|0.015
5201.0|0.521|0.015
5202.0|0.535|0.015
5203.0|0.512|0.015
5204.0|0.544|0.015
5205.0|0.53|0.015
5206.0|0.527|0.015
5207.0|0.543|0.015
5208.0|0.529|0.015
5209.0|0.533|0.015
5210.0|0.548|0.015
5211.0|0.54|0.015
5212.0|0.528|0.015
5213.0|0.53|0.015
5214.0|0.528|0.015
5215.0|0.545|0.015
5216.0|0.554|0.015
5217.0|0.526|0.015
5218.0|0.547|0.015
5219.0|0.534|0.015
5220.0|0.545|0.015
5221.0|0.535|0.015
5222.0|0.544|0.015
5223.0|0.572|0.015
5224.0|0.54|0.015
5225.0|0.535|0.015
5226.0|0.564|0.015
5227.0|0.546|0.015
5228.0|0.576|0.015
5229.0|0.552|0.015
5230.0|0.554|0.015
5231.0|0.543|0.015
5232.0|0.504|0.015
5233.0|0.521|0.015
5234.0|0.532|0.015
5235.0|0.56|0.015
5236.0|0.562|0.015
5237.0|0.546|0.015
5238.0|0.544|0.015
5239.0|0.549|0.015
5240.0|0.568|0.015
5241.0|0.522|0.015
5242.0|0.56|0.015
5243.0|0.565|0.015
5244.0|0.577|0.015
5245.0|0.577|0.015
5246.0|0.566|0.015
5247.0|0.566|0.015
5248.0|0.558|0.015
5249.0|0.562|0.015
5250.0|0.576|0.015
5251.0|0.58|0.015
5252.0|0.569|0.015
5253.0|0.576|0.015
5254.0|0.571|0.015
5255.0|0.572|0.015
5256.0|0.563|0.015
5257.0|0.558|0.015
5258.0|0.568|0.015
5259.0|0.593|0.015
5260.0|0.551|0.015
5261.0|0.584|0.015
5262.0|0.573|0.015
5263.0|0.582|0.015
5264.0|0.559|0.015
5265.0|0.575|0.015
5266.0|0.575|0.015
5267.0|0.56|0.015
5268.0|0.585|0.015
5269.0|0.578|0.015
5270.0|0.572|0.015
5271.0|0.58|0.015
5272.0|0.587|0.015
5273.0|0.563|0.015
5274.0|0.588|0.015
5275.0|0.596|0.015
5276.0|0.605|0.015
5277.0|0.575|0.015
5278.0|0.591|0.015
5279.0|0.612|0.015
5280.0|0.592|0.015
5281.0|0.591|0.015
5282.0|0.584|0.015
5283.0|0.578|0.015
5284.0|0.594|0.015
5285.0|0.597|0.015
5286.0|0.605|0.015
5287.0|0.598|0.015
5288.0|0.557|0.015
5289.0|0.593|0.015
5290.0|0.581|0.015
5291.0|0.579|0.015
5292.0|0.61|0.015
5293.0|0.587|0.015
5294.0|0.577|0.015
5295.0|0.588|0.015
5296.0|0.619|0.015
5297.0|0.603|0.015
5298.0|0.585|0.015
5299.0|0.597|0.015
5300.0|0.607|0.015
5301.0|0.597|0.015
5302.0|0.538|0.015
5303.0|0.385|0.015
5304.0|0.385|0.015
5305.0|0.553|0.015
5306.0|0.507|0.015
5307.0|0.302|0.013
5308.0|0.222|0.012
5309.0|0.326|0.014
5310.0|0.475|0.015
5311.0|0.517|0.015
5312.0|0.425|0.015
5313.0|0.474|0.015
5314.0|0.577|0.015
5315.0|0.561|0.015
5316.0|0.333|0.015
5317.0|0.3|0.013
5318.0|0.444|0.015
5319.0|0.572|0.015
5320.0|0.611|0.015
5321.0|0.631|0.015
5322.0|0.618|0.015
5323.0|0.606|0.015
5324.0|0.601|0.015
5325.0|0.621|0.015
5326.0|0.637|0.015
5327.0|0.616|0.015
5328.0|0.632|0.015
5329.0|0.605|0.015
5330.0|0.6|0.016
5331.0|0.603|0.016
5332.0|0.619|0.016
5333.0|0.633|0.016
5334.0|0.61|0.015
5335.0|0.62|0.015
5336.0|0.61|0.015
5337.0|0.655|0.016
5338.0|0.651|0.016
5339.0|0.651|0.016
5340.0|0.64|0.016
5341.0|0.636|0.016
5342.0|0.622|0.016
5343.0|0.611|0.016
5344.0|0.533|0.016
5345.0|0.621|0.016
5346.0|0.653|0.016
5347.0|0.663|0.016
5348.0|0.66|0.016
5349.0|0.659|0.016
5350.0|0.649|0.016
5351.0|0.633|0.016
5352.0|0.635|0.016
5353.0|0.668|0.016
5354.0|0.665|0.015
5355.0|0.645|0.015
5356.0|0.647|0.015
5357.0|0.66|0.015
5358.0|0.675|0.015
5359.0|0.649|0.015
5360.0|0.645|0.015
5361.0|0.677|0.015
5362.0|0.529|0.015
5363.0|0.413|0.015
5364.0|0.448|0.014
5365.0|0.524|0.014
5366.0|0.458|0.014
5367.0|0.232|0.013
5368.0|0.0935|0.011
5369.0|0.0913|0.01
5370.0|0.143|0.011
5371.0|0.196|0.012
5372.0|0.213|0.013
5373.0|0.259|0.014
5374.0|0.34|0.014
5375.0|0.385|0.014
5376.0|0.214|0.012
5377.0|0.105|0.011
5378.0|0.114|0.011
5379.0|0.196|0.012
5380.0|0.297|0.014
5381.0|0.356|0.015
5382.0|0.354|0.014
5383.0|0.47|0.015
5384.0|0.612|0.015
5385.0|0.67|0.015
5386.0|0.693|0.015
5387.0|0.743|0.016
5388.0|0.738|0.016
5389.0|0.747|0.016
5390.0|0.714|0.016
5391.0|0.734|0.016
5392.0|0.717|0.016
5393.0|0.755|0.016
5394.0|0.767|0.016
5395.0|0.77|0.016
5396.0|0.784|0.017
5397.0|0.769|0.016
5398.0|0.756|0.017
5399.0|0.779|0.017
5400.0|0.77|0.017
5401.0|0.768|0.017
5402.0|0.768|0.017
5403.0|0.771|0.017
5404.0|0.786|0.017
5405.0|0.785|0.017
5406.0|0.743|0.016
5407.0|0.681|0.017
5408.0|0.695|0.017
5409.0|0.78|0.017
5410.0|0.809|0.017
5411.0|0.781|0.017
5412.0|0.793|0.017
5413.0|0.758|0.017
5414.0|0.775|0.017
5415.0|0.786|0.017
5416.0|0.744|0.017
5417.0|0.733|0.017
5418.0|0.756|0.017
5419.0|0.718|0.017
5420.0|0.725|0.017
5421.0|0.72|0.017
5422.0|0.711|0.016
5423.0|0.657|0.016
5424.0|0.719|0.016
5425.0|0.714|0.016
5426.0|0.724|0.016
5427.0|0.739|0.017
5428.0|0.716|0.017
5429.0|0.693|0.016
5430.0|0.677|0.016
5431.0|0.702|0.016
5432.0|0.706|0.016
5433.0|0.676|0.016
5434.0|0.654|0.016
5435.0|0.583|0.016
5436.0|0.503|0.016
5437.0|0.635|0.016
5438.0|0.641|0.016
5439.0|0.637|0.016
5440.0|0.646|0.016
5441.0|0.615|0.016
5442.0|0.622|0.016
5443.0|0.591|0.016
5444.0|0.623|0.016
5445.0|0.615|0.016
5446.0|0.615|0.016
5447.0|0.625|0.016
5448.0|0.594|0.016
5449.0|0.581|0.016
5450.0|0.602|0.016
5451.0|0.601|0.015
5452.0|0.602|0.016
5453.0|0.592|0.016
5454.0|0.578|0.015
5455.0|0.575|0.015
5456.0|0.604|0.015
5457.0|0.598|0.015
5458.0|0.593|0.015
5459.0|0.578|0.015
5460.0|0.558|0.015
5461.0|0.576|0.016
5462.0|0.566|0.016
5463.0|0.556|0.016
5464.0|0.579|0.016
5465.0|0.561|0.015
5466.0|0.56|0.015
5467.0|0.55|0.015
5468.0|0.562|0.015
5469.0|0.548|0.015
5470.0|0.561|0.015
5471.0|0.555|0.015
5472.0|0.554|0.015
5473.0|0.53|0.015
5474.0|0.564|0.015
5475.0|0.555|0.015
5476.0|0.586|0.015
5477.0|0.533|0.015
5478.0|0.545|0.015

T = 0.31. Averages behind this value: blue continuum 0.557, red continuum 0.719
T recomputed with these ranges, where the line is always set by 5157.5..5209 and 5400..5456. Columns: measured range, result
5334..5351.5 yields -0.059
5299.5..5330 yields 0.124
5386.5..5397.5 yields -0.156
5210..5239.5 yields -0.131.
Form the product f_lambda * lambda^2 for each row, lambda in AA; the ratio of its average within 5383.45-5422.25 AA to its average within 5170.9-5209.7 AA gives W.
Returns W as 1.69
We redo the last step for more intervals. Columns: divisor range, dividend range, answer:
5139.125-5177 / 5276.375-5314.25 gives 1.72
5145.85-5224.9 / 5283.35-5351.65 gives 1.35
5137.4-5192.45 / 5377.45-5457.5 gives 1.99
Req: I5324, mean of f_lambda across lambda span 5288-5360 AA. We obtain 0.576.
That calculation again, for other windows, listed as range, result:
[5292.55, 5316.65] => 0.496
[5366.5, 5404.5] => 0.518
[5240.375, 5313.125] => 0.555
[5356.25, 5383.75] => 0.366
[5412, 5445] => 0.685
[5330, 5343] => 0.627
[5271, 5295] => 0.588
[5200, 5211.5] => 0.533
